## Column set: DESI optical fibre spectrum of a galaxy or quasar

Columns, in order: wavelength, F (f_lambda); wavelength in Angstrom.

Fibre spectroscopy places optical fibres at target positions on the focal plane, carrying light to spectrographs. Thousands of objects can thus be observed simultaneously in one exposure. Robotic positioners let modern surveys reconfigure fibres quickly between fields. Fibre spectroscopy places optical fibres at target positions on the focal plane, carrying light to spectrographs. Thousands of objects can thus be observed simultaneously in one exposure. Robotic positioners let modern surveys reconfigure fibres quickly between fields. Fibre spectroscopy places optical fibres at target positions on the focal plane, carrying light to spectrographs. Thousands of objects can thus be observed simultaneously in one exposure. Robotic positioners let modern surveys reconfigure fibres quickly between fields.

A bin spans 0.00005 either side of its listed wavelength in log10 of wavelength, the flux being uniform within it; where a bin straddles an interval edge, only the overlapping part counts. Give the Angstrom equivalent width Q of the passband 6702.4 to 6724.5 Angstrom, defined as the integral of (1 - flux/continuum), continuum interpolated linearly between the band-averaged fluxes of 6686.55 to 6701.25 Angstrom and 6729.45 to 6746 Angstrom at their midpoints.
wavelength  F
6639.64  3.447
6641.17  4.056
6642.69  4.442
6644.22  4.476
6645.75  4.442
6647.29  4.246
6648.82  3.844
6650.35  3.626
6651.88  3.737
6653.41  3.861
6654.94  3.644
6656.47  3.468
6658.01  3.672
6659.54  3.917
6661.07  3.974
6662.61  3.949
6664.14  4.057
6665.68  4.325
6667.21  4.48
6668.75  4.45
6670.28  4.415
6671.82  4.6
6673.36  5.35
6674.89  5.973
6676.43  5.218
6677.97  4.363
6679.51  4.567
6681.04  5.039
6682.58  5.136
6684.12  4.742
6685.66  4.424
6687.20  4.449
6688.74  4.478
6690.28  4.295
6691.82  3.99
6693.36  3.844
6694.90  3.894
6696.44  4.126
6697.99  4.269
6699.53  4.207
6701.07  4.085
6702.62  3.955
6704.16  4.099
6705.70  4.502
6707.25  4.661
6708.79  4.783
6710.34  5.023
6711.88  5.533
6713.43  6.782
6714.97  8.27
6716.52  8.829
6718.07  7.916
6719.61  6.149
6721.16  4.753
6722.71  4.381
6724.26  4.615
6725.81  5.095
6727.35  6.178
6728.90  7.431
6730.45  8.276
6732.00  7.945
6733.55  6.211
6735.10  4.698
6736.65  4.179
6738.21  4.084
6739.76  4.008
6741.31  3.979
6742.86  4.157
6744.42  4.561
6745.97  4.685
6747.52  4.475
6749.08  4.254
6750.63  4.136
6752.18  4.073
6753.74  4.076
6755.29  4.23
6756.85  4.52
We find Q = -5.0 Angstrom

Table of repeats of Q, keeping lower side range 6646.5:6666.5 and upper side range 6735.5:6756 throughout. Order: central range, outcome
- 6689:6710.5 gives -1.1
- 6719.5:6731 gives -4.6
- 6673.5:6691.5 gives -3.7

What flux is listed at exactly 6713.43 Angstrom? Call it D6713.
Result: 6.782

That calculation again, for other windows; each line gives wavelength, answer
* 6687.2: 4.449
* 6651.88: 3.737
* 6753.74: 4.076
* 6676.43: 5.218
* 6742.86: 4.157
